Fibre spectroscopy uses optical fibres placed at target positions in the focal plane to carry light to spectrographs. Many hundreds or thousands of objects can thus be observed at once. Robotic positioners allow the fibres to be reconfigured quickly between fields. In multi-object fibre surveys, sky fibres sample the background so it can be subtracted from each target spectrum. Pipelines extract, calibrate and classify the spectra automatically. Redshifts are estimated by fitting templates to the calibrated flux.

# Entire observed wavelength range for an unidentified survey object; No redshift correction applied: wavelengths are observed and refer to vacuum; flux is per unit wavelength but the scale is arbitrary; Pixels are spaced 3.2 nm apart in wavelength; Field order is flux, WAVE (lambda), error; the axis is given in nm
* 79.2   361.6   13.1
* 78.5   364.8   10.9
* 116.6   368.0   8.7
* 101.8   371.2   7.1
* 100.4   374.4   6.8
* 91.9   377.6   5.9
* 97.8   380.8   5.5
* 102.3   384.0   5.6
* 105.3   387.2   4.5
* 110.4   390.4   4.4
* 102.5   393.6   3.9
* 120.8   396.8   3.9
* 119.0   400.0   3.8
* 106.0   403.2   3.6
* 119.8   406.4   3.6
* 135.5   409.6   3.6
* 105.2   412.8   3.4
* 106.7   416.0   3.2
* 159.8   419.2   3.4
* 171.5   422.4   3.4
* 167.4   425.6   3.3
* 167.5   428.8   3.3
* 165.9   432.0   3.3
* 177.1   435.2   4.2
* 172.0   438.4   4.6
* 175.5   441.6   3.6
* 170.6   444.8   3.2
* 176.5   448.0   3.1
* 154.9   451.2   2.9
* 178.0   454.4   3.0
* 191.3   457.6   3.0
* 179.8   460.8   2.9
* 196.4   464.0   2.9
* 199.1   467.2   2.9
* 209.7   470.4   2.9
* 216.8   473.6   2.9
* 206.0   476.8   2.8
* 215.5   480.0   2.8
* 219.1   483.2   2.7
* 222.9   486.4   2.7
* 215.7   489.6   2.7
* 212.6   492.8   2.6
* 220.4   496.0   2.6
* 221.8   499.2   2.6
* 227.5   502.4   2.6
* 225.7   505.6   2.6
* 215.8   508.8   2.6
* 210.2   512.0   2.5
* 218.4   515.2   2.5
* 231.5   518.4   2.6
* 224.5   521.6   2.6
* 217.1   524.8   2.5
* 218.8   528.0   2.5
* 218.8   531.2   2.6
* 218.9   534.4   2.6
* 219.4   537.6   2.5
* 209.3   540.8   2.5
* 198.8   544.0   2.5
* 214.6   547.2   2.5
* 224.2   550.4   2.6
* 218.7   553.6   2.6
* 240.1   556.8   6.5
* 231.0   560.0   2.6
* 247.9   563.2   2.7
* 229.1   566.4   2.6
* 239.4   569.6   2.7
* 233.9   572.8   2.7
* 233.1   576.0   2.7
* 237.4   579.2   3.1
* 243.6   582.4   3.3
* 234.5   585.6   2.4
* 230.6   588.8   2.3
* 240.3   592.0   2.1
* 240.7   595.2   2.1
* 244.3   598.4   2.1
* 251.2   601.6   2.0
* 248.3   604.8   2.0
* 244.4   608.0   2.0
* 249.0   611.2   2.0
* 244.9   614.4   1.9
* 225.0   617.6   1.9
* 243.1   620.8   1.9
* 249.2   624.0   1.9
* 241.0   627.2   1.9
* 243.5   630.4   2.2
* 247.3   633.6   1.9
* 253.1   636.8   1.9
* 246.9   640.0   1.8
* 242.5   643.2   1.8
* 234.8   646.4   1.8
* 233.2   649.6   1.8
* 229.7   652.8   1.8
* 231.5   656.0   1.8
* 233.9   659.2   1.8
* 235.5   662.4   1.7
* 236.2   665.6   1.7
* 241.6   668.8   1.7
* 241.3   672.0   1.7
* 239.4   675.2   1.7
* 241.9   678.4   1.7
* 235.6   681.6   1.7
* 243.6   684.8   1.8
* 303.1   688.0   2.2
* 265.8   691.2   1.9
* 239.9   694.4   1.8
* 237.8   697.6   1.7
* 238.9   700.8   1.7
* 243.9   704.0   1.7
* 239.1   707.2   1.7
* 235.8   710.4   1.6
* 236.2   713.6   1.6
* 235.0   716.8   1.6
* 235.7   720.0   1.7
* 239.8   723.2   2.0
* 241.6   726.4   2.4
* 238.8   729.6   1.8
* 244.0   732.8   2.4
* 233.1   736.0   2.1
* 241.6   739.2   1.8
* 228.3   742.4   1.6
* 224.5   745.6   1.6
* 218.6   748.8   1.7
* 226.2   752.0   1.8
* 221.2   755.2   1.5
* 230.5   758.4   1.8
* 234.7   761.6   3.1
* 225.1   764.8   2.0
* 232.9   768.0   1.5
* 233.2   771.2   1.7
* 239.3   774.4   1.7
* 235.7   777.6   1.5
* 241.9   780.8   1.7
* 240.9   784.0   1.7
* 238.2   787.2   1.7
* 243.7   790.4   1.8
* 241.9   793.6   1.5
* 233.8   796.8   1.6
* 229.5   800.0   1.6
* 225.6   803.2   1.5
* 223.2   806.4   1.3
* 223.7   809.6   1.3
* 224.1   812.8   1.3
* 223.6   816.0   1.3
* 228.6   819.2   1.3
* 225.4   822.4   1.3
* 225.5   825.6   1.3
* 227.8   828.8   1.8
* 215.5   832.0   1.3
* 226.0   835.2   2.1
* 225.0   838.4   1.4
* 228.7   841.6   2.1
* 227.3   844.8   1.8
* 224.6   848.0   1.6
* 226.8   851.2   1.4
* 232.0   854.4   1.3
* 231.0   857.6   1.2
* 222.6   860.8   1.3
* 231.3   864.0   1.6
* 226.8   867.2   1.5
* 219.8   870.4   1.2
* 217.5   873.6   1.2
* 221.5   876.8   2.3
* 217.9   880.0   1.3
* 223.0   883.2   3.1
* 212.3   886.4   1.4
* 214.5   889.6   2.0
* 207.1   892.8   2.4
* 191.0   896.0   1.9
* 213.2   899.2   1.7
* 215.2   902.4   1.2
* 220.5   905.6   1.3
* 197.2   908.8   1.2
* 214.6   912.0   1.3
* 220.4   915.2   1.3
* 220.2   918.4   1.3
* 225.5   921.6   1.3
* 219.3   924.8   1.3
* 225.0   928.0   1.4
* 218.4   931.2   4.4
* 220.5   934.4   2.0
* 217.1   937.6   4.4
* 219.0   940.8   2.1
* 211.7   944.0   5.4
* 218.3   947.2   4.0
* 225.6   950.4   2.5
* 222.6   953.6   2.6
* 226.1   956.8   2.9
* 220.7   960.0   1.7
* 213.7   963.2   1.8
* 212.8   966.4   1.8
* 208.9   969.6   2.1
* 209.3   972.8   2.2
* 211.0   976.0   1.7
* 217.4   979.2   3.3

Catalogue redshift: 0.05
